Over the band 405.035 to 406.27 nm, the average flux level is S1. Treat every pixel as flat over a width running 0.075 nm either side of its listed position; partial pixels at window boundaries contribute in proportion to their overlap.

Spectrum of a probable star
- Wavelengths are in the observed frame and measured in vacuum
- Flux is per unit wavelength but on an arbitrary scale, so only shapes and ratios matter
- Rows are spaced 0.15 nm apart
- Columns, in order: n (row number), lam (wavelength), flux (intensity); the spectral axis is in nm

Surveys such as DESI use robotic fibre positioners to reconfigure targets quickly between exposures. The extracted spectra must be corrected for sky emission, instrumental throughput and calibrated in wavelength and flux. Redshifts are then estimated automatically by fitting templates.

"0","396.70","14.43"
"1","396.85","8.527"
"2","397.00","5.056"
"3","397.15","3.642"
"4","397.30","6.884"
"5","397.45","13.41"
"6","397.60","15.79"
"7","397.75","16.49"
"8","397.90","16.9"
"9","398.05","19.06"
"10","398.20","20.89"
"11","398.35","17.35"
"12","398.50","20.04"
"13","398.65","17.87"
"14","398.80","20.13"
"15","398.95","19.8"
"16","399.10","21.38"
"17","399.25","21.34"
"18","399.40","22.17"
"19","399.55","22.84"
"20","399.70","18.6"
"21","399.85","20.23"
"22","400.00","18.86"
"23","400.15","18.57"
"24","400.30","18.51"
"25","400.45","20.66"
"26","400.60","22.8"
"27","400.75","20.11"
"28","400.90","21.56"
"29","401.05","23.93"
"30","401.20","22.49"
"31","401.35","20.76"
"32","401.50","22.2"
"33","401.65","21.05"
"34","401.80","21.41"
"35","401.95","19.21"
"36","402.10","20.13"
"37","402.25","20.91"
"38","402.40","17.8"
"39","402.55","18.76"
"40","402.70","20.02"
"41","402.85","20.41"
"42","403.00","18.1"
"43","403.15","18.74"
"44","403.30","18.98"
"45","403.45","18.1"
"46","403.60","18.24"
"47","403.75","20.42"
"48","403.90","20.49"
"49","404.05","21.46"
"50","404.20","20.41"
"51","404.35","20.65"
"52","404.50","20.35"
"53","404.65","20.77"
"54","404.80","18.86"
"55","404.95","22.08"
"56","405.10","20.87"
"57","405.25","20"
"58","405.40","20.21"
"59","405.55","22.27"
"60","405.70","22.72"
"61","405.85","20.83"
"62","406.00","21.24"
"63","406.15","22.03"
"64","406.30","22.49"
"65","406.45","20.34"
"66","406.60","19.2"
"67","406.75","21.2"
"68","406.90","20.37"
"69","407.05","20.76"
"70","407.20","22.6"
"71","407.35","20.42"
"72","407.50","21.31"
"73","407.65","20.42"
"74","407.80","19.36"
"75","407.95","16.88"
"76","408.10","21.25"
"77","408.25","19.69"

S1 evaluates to 21.3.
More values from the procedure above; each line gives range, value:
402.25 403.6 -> 18.9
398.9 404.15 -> 20.3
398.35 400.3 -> 20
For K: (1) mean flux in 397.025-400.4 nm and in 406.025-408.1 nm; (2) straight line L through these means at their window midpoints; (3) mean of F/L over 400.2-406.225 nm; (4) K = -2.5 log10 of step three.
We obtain -0.07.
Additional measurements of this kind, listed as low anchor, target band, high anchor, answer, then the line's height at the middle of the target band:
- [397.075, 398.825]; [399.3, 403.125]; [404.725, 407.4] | -0.156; 17.8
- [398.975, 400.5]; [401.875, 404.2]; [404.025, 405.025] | 0.056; 20.5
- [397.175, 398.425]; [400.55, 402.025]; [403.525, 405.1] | -0.192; 18.1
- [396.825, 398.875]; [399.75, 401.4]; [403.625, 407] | -0.224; 16.9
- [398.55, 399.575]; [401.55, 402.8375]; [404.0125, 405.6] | 0.037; 20.7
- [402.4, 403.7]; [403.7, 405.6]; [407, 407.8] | -0.055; 19.6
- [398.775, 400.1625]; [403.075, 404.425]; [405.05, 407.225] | 0.062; 20.9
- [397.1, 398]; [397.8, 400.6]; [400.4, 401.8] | -0.187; 16.9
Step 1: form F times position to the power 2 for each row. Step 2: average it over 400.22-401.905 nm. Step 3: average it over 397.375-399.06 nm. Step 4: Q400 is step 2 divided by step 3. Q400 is 1.2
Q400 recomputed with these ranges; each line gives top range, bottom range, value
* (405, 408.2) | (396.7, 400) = 1.30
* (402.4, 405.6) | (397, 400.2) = 1.17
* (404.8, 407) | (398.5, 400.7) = 1.07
